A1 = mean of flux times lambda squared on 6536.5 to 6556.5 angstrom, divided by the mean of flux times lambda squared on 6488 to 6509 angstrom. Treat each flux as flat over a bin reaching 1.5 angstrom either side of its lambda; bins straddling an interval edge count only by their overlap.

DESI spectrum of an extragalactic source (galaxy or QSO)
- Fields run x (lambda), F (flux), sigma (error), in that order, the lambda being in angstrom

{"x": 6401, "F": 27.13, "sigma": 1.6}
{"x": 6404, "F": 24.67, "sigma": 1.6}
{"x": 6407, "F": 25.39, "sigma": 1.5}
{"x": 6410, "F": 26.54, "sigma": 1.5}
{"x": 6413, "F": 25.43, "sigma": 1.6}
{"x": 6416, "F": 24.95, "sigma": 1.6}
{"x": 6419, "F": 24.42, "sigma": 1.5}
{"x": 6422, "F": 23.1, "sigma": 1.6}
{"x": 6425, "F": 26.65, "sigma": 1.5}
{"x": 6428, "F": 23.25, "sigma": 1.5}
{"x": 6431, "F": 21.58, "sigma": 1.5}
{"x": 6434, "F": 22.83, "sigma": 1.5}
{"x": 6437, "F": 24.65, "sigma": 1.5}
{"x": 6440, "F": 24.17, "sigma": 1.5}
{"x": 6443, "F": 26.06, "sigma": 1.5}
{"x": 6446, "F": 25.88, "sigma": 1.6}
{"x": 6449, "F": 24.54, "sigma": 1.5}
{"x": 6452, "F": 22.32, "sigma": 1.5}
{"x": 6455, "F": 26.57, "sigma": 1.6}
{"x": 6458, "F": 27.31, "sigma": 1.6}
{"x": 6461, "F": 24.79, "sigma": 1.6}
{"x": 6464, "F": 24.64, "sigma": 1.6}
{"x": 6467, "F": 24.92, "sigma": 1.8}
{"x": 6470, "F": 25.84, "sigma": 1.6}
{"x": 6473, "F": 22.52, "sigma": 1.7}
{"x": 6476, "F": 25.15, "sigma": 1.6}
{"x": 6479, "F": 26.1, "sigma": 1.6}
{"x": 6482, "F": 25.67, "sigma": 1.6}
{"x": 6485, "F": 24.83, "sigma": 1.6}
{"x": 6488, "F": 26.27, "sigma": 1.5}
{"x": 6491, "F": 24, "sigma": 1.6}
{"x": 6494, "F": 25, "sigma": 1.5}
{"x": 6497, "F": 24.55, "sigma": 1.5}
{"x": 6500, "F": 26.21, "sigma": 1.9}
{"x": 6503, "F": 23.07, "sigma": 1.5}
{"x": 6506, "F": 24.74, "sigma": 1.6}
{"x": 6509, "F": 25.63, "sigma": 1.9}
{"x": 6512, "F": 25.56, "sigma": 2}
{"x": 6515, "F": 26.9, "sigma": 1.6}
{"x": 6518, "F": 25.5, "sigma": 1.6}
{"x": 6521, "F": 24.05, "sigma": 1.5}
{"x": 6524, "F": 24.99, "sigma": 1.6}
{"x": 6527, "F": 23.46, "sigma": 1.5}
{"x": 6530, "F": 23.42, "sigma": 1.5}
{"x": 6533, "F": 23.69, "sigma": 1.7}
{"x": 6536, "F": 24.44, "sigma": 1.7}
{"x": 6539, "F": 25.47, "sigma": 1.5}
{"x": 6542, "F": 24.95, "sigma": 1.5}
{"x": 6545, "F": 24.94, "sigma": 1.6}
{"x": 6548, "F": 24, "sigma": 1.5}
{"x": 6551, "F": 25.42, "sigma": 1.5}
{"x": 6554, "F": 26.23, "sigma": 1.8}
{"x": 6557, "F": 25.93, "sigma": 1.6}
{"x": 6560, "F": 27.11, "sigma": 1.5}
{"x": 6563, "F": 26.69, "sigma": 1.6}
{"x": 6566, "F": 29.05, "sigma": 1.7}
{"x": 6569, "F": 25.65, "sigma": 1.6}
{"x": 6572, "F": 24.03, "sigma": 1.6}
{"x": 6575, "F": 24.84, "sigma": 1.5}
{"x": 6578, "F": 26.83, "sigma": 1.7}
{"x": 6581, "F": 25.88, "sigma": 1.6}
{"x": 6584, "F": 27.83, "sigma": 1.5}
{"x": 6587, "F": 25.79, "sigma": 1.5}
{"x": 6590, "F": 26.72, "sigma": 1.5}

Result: 1.03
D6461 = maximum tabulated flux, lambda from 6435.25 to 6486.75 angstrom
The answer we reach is 27.31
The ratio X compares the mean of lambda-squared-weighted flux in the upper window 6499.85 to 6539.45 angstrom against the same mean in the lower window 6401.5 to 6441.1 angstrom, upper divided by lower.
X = 1.0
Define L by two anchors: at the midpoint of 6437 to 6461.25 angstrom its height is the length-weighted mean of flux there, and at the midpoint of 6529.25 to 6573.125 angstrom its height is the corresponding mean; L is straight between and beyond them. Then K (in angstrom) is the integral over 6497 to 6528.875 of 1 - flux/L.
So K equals 0.5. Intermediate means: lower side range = 25.2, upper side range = 25.4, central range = 25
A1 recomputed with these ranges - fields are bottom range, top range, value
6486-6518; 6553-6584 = 1.07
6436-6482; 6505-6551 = 1.01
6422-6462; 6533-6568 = 1.08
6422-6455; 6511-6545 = 1.05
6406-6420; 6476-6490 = 1.03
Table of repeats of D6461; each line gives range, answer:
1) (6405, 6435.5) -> 26.65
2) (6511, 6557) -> 26.9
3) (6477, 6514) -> 26.27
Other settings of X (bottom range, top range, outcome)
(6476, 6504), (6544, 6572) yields 1.06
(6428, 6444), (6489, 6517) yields 1.08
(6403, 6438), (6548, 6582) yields 1.11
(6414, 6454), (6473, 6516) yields 1.06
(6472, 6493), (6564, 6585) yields 1.08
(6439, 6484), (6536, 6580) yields 1.06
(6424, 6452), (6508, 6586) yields 1.09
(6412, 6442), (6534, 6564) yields 1.10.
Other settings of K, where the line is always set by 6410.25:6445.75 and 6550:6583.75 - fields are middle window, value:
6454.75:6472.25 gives -0.4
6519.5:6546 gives 1.5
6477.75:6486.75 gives -0.1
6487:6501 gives 0.1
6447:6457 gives 0.0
